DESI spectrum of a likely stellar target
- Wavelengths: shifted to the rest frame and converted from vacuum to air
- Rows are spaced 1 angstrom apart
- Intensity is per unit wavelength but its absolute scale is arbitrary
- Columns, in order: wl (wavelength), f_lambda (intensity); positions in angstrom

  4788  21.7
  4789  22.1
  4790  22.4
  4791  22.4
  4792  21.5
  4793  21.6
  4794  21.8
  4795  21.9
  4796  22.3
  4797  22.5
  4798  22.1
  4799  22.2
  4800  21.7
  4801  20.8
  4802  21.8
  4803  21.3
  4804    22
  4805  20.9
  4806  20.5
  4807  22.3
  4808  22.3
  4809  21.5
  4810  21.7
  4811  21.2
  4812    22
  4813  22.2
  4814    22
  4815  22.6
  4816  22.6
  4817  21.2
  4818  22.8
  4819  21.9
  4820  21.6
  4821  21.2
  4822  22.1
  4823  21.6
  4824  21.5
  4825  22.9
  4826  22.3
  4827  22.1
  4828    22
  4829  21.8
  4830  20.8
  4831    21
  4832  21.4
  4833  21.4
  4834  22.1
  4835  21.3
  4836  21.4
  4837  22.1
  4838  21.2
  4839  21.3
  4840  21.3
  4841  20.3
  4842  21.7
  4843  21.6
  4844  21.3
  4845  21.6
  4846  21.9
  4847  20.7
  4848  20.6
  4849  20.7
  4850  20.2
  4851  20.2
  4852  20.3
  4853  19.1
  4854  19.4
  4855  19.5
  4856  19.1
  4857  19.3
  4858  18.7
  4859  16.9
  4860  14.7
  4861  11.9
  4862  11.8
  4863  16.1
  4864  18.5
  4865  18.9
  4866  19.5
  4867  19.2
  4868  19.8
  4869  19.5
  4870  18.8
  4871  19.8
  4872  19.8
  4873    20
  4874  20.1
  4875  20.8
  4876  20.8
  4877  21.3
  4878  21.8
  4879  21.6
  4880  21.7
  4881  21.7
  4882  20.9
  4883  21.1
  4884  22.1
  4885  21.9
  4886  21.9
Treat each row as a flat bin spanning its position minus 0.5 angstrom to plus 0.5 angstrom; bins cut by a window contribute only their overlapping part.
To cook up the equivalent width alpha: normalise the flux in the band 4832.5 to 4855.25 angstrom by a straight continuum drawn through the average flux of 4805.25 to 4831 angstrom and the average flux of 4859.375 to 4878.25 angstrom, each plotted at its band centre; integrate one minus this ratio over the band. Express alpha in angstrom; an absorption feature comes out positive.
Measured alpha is -0.9 angstrom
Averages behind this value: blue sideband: 21.8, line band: 20.9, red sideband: 18.5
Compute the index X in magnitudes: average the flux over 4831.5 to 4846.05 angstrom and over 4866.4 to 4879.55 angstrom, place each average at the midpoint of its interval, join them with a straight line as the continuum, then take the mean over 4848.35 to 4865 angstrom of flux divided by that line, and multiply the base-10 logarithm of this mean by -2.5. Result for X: 0.16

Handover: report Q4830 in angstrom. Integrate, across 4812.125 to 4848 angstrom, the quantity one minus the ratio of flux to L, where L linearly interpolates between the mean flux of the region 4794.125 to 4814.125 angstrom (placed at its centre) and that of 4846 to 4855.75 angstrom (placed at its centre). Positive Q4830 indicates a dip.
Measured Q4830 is -1.4 angstrom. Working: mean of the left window 21.8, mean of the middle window 21.7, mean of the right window 20.1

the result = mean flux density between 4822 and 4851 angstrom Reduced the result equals 21.4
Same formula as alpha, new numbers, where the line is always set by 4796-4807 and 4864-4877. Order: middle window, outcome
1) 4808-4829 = -0.77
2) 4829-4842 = -0.39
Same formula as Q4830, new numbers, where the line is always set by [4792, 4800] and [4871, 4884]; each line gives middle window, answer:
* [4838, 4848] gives 0.07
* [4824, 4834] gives -0.08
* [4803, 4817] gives 0.02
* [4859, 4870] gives 2.11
